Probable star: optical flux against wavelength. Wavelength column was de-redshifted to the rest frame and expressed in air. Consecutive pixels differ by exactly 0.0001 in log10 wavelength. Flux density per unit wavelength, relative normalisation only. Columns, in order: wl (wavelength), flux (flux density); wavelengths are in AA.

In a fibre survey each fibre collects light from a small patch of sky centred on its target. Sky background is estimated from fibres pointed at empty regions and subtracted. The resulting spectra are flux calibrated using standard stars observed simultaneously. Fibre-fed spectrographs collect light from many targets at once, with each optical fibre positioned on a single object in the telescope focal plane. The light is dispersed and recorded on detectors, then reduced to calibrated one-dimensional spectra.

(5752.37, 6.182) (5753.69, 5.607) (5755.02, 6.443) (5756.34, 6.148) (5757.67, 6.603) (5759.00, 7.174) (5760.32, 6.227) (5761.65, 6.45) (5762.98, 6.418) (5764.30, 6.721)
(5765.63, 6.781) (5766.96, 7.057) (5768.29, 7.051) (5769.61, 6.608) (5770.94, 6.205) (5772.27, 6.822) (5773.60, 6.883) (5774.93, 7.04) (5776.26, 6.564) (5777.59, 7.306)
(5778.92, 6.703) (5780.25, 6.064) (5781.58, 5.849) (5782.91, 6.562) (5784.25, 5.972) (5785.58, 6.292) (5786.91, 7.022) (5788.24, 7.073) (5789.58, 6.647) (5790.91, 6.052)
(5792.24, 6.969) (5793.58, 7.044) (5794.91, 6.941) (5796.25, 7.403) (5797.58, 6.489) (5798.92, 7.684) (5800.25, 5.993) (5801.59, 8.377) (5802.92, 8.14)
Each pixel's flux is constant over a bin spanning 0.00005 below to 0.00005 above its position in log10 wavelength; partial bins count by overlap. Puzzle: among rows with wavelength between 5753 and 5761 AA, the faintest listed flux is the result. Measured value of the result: 5.607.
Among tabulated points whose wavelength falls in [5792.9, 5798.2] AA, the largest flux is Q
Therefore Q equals 7.403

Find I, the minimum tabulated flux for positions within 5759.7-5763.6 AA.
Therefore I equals 6.227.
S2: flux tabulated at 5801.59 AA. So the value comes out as 8.377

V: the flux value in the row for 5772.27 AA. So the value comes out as 6.822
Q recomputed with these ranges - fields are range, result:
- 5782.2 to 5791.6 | 7.073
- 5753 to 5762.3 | 7.174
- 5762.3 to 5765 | 6.721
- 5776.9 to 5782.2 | 7.306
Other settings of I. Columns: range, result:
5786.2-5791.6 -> 6.052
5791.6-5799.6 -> 6.489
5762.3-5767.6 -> 6.418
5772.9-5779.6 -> 6.564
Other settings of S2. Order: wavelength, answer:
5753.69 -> 5.607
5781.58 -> 5.849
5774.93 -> 7.04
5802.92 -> 8.14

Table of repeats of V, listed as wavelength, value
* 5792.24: 6.969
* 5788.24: 7.073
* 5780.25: 6.064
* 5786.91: 7.022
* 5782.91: 6.562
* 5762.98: 6.418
